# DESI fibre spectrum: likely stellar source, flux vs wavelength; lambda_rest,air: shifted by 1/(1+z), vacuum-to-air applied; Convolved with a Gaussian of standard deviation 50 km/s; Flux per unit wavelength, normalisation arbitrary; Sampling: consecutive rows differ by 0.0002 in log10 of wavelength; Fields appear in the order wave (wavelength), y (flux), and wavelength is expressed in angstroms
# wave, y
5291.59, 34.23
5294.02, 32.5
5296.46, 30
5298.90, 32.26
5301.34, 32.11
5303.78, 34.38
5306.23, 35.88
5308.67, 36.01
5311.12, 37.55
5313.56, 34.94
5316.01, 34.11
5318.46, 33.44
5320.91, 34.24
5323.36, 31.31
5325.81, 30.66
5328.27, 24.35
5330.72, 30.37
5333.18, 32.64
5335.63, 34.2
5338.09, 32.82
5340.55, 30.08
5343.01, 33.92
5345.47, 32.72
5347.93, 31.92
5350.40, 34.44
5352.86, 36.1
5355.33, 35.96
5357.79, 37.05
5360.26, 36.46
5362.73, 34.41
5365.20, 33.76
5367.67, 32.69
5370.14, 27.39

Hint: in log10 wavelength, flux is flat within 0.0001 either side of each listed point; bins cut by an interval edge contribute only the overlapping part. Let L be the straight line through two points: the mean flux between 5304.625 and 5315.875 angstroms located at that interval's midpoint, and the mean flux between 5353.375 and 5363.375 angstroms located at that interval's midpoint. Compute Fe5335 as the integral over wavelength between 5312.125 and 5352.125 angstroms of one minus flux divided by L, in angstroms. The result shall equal 4.0 angstroms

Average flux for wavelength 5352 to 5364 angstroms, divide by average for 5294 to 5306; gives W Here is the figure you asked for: 1.1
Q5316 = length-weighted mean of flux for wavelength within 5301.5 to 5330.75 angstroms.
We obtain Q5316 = 33.2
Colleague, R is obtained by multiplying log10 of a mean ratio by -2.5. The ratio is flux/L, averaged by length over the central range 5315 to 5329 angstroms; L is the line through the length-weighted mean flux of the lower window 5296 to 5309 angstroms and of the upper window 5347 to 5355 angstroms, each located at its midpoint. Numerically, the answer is 0.08 mag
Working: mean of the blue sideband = 33.5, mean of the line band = 31.5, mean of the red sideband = 34.4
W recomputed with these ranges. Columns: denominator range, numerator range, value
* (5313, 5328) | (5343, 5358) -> 1.06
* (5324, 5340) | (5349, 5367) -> 1.15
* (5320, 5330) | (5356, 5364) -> 1.20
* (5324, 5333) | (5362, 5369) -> 1.15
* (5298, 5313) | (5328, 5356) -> 0.94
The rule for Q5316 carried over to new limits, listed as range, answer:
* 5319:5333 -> 30.5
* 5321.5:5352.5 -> 31.8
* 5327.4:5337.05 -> 30.7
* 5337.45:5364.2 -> 34.2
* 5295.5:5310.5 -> 33.7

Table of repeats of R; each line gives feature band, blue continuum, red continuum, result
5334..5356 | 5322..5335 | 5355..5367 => -0.02 mag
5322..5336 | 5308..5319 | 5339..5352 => 0.12 mag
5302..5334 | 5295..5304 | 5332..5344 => -0.02 mag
